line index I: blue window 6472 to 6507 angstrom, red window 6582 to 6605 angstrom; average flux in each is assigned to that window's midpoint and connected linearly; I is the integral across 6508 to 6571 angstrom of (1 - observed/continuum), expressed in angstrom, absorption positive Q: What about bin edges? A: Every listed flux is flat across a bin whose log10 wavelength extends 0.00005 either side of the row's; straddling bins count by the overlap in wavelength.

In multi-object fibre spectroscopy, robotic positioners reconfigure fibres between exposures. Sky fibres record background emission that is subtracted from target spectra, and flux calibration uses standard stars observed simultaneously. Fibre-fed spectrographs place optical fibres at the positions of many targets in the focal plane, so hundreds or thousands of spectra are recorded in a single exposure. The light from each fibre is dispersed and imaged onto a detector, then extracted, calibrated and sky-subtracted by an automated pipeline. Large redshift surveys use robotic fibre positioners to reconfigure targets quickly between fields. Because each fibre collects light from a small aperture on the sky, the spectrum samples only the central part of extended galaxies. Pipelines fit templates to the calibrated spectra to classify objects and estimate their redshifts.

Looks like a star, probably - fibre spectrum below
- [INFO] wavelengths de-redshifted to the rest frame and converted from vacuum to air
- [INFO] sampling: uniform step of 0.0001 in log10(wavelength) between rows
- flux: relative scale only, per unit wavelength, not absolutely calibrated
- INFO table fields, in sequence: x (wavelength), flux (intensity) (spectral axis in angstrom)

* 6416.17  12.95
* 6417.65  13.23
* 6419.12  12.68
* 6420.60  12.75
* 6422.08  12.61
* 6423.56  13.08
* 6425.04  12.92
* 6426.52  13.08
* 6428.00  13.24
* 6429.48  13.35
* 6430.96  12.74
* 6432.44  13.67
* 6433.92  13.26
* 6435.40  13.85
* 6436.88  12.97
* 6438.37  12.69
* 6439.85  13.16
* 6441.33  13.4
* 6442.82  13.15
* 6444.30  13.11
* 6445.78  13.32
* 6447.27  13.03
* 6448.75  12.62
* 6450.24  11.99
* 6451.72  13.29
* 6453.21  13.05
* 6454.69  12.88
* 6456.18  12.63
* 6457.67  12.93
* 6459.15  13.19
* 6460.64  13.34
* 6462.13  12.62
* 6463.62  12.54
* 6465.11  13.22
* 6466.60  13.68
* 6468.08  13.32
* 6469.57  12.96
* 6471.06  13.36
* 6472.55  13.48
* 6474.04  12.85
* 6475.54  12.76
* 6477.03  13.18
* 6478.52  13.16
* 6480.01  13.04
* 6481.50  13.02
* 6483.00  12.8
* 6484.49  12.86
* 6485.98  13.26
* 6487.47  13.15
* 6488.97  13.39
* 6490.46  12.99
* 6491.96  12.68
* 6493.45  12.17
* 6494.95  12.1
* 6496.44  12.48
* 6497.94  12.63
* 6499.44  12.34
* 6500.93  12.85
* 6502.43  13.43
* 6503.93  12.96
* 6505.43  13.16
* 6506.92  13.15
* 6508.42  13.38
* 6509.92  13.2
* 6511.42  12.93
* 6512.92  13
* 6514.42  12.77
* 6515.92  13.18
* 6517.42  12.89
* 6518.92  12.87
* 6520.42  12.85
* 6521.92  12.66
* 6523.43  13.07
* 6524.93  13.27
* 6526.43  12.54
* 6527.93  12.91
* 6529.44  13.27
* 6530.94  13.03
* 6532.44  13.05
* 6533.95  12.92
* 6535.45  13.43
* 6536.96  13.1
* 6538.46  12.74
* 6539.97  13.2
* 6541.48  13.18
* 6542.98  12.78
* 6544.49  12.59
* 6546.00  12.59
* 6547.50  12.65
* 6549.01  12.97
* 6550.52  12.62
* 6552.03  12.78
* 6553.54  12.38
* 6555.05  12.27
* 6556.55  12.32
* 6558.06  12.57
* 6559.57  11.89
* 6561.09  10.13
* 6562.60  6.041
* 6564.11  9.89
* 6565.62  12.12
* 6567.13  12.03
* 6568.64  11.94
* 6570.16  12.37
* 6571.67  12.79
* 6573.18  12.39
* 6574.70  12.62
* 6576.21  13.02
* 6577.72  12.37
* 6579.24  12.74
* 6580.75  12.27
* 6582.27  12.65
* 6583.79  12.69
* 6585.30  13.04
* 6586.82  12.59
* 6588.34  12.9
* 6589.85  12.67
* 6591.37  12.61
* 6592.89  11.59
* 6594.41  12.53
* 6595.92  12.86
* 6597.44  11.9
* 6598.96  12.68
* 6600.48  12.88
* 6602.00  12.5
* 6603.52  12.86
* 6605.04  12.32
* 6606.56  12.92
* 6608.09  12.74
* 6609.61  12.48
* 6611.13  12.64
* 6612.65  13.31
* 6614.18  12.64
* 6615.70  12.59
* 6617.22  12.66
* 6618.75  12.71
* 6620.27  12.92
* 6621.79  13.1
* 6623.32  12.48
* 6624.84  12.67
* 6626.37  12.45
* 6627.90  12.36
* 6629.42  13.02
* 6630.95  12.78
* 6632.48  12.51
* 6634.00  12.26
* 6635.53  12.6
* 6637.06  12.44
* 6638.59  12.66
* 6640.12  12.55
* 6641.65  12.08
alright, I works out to 1.4 angstrom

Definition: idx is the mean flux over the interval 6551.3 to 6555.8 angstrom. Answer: 12.5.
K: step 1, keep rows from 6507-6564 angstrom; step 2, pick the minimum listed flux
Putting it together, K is 6.041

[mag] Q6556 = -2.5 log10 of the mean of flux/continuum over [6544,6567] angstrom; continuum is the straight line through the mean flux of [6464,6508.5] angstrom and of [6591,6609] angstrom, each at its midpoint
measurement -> 0.09 mag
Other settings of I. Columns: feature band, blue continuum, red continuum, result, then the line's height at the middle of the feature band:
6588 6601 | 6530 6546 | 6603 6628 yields 0.29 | 12.8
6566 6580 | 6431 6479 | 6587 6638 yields 0.30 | 12.7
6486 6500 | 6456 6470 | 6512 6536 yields 0.35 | 13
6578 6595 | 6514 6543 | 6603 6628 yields 0.31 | 12.8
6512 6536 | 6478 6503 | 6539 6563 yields -1.00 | 12.5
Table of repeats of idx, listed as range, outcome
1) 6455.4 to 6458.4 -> 12.8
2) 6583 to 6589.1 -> 12.8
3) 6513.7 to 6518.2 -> 13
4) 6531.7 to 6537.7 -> 13.1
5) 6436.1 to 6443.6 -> 13.1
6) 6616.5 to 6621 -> 12.8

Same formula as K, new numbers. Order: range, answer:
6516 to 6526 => 12.66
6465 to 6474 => 12.96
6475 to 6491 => 12.76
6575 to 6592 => 12.27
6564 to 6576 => 9.89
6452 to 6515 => 12.1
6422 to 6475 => 11.99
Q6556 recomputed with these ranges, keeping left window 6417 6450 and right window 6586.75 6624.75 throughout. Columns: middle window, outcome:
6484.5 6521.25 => -0.001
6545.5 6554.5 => 0.011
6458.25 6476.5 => -0.010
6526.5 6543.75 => -0.018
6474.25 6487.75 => -0.005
